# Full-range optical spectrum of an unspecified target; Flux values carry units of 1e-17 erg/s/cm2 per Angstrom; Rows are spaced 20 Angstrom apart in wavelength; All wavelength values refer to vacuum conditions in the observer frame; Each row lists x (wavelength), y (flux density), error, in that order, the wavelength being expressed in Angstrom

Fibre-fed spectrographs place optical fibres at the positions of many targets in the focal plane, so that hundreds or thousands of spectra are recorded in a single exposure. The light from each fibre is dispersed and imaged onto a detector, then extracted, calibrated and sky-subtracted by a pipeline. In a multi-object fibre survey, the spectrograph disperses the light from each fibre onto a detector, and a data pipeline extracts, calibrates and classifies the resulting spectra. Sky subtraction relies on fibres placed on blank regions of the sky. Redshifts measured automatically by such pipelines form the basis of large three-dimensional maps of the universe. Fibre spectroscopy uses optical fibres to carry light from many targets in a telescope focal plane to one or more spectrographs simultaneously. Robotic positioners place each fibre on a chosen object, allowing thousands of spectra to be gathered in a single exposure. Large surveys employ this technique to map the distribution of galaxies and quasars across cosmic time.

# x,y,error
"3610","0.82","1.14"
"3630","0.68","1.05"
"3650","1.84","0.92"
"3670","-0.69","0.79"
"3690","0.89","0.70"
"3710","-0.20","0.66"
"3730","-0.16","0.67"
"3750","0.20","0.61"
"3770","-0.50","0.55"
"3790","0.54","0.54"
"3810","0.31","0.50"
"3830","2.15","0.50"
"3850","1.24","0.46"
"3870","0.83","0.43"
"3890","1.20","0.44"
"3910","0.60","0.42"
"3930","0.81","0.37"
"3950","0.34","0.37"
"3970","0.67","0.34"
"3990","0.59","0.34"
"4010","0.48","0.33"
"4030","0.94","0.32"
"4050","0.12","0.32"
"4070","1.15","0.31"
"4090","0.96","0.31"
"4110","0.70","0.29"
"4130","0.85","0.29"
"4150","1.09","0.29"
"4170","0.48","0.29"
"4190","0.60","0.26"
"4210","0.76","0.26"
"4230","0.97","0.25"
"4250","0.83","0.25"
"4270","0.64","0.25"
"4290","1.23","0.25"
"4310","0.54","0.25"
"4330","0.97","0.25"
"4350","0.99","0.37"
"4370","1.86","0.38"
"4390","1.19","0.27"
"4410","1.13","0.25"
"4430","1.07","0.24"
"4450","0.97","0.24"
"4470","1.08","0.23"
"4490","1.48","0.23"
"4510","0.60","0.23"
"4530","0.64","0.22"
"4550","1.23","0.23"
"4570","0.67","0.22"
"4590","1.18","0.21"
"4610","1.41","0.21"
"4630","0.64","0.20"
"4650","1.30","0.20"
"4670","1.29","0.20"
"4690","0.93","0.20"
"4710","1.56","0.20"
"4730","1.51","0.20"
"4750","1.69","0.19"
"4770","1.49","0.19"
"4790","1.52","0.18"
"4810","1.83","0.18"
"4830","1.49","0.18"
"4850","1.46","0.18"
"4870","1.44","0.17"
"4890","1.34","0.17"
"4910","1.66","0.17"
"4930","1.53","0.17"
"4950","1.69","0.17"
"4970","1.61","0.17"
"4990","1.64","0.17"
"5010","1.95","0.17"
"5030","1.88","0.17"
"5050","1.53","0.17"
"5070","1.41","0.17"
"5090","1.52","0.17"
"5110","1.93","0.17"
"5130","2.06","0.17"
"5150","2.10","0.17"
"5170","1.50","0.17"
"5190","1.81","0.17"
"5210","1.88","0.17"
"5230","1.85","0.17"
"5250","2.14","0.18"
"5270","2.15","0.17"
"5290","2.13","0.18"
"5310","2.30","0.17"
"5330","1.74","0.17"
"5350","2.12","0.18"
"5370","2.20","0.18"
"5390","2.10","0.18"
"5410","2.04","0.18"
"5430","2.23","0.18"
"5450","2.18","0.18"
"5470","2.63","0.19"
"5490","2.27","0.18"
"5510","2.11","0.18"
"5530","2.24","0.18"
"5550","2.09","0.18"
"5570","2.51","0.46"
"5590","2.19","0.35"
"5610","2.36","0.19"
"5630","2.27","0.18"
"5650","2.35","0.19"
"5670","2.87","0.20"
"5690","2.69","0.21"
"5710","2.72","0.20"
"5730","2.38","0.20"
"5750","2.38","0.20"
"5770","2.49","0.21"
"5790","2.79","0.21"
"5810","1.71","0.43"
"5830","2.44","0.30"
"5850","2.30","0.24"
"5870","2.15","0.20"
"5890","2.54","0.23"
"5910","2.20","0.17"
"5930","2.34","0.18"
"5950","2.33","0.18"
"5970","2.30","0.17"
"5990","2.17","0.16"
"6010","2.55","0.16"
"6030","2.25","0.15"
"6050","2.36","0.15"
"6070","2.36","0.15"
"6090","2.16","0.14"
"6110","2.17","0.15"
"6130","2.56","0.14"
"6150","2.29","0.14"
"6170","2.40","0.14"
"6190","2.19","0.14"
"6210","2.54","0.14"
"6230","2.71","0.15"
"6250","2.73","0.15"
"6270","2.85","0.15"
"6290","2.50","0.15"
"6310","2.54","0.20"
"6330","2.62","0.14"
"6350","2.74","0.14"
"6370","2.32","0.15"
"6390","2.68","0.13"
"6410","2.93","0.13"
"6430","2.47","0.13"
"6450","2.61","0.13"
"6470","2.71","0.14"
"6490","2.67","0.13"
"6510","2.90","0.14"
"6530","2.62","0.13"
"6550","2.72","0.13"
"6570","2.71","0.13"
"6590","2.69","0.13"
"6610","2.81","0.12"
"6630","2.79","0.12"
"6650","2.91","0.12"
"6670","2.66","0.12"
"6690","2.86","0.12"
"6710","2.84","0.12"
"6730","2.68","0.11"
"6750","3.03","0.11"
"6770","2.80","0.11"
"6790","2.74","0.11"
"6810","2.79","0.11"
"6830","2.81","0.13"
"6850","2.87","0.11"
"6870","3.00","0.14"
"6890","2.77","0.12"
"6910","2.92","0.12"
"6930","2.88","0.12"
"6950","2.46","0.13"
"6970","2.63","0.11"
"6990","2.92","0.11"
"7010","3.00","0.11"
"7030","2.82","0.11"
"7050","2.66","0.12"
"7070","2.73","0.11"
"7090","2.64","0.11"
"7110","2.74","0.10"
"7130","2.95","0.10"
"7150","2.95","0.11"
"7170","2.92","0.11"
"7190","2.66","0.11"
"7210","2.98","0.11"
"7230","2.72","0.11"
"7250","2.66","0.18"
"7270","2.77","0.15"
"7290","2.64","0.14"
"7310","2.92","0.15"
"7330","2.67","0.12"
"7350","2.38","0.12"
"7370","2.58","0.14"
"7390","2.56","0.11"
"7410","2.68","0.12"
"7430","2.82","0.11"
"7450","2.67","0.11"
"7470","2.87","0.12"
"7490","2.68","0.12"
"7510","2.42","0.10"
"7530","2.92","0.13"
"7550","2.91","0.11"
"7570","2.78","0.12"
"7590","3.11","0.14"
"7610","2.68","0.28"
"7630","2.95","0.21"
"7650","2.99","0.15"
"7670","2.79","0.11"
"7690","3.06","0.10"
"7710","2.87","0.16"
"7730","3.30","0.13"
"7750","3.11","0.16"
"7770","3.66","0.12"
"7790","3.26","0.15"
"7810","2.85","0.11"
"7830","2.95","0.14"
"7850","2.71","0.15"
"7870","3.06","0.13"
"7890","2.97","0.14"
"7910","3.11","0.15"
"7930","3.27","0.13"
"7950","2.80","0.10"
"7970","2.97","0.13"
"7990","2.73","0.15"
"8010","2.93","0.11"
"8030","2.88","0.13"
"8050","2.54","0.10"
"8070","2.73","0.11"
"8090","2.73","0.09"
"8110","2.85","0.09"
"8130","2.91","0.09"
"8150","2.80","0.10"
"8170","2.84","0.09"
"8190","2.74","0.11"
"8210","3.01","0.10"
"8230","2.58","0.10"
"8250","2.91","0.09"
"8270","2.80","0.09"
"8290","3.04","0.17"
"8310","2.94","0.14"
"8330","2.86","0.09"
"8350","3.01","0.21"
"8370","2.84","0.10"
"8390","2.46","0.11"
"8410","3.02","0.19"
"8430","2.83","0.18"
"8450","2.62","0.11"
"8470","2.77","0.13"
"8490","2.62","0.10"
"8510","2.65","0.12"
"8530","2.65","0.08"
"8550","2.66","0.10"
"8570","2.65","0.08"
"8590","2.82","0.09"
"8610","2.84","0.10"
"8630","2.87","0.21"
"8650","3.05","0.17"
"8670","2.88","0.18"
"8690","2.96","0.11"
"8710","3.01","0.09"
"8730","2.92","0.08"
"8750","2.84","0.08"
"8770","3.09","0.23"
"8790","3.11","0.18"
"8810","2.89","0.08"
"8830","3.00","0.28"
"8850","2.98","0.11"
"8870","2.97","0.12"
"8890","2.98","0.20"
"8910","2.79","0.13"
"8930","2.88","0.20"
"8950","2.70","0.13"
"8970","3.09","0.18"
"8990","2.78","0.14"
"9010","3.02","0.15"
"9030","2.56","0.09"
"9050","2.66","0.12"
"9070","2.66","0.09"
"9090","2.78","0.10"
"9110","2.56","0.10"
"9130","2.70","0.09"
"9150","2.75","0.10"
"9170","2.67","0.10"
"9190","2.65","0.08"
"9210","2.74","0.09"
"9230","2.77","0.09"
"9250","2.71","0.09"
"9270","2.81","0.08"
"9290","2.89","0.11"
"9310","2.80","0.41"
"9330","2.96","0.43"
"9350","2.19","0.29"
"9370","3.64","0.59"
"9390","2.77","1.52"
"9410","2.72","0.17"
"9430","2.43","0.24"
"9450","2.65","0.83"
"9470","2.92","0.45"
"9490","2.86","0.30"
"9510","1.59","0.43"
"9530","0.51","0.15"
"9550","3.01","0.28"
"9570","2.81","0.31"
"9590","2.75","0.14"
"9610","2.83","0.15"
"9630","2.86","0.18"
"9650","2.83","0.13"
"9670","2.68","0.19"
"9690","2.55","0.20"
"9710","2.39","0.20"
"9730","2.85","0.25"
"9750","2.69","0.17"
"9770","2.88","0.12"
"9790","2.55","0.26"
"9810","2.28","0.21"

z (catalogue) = 0.179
